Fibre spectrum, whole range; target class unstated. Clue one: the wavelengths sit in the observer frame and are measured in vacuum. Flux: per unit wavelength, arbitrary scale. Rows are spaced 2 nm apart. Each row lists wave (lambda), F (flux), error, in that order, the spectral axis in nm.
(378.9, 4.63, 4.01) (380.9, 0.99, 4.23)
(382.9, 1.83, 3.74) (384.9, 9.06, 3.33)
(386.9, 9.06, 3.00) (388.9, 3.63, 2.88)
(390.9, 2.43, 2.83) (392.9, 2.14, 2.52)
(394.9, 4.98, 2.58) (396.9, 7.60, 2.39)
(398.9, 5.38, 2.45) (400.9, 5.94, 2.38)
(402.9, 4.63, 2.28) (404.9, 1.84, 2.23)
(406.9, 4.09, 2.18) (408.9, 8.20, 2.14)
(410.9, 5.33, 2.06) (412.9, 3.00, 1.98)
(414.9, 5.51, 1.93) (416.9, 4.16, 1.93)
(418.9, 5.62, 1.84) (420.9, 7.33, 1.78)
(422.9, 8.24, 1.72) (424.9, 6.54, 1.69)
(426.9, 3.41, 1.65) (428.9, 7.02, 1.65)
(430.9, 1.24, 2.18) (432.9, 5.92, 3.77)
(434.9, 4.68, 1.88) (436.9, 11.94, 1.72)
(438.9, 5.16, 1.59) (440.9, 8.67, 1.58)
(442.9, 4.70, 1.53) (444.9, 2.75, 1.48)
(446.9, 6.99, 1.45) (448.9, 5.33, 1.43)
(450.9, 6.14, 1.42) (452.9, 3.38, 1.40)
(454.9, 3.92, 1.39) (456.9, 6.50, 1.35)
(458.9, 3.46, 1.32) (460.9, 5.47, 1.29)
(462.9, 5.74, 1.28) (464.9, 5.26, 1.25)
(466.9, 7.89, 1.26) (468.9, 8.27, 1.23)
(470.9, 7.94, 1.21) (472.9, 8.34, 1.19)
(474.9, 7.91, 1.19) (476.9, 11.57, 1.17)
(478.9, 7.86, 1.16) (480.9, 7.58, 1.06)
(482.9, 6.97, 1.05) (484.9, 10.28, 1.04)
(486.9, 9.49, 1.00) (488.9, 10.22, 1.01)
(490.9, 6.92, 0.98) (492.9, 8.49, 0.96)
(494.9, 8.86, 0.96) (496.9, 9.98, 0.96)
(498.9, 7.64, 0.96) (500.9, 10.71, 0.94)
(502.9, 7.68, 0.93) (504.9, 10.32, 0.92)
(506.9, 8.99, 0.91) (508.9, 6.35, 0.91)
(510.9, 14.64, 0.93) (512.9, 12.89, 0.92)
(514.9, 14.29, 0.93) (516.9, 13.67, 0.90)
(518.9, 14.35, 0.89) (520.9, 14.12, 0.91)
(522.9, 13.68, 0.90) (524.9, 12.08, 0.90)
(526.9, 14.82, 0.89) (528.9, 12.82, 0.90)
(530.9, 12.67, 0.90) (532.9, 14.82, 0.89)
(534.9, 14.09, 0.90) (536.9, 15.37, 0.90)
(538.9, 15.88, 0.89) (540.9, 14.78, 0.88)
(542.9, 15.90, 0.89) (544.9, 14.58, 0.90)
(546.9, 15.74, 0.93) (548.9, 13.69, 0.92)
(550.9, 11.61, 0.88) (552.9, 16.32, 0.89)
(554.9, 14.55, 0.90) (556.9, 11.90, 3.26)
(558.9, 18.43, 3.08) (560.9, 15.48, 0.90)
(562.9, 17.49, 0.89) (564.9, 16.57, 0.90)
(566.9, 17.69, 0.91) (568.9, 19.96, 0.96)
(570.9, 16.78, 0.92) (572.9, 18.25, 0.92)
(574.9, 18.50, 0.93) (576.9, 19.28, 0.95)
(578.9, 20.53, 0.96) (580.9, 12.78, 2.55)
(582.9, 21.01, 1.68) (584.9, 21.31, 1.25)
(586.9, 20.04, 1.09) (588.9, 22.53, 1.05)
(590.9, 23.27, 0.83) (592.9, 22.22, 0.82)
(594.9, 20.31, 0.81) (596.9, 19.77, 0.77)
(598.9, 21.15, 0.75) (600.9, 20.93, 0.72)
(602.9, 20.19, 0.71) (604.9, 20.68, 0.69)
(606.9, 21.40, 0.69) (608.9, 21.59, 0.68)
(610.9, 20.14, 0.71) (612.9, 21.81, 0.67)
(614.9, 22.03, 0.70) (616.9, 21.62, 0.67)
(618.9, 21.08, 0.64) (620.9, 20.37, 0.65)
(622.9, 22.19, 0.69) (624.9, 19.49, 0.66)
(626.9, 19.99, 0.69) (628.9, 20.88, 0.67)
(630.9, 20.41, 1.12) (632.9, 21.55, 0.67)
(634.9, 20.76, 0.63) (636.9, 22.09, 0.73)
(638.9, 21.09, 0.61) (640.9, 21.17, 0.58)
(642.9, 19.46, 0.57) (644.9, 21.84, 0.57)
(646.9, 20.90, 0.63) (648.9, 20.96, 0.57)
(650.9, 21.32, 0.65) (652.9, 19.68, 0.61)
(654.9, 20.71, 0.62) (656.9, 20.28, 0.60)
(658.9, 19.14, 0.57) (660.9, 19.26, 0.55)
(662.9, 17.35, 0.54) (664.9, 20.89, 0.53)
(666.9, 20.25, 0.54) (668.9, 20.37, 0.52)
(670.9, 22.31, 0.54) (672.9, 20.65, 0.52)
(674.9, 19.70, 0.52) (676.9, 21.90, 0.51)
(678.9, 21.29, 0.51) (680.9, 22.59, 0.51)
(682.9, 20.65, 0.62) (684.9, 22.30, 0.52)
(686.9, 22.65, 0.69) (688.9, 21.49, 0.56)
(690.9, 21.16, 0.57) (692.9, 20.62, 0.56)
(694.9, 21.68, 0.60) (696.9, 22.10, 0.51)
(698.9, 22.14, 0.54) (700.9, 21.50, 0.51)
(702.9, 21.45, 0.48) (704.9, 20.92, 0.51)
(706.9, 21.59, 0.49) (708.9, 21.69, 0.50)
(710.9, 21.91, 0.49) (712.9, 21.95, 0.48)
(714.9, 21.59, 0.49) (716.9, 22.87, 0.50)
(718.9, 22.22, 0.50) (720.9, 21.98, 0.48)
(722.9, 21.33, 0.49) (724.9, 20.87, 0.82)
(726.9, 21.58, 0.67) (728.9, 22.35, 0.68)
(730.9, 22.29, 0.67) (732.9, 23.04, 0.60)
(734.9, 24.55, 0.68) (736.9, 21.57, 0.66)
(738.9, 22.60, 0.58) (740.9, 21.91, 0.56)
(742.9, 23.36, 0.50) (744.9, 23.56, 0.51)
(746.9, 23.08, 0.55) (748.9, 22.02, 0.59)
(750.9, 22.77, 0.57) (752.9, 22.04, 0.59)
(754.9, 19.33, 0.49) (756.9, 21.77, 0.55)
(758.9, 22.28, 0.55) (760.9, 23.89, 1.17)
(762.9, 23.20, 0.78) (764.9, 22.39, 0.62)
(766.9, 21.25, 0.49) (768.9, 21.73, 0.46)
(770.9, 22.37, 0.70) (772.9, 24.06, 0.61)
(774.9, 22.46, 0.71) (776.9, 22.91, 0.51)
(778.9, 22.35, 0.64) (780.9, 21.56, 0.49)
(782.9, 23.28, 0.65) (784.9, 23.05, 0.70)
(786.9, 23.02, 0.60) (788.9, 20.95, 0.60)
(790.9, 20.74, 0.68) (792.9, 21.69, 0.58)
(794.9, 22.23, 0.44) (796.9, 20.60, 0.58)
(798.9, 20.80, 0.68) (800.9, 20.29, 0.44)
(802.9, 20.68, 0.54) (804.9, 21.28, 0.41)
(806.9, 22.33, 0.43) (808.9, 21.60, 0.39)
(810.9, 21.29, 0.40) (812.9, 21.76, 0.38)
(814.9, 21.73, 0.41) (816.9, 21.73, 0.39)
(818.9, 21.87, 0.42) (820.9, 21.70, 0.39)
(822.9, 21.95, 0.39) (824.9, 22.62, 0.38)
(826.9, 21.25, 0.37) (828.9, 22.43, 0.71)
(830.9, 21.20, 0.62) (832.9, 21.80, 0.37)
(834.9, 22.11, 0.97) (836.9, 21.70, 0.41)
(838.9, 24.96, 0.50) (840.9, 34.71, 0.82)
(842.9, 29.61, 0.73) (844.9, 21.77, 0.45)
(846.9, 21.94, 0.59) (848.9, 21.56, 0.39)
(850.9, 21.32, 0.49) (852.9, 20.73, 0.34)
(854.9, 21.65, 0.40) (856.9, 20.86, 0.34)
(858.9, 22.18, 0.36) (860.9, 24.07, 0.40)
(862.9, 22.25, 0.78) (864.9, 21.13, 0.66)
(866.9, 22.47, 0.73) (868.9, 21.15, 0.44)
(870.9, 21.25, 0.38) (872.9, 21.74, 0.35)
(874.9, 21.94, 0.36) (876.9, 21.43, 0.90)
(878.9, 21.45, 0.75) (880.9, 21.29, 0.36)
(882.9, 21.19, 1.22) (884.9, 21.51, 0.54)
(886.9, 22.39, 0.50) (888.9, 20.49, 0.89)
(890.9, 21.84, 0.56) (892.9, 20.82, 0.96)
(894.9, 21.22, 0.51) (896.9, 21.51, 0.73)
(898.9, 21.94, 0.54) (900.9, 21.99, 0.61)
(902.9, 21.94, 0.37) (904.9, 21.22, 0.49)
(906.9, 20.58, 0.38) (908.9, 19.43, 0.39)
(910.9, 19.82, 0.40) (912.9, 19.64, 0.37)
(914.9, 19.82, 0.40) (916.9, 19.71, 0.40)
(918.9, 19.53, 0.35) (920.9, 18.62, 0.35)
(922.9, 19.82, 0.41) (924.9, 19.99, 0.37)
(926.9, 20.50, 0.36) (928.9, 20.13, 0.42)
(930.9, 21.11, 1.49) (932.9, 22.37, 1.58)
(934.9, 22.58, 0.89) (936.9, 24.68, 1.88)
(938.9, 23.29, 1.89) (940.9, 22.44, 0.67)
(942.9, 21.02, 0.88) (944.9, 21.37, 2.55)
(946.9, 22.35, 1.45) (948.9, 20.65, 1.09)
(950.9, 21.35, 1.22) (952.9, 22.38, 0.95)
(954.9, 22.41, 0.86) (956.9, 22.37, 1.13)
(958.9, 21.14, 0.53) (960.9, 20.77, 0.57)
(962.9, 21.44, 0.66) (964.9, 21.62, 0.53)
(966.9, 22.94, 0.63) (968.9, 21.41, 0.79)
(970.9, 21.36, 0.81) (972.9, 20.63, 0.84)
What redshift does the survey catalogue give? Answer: 0.280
